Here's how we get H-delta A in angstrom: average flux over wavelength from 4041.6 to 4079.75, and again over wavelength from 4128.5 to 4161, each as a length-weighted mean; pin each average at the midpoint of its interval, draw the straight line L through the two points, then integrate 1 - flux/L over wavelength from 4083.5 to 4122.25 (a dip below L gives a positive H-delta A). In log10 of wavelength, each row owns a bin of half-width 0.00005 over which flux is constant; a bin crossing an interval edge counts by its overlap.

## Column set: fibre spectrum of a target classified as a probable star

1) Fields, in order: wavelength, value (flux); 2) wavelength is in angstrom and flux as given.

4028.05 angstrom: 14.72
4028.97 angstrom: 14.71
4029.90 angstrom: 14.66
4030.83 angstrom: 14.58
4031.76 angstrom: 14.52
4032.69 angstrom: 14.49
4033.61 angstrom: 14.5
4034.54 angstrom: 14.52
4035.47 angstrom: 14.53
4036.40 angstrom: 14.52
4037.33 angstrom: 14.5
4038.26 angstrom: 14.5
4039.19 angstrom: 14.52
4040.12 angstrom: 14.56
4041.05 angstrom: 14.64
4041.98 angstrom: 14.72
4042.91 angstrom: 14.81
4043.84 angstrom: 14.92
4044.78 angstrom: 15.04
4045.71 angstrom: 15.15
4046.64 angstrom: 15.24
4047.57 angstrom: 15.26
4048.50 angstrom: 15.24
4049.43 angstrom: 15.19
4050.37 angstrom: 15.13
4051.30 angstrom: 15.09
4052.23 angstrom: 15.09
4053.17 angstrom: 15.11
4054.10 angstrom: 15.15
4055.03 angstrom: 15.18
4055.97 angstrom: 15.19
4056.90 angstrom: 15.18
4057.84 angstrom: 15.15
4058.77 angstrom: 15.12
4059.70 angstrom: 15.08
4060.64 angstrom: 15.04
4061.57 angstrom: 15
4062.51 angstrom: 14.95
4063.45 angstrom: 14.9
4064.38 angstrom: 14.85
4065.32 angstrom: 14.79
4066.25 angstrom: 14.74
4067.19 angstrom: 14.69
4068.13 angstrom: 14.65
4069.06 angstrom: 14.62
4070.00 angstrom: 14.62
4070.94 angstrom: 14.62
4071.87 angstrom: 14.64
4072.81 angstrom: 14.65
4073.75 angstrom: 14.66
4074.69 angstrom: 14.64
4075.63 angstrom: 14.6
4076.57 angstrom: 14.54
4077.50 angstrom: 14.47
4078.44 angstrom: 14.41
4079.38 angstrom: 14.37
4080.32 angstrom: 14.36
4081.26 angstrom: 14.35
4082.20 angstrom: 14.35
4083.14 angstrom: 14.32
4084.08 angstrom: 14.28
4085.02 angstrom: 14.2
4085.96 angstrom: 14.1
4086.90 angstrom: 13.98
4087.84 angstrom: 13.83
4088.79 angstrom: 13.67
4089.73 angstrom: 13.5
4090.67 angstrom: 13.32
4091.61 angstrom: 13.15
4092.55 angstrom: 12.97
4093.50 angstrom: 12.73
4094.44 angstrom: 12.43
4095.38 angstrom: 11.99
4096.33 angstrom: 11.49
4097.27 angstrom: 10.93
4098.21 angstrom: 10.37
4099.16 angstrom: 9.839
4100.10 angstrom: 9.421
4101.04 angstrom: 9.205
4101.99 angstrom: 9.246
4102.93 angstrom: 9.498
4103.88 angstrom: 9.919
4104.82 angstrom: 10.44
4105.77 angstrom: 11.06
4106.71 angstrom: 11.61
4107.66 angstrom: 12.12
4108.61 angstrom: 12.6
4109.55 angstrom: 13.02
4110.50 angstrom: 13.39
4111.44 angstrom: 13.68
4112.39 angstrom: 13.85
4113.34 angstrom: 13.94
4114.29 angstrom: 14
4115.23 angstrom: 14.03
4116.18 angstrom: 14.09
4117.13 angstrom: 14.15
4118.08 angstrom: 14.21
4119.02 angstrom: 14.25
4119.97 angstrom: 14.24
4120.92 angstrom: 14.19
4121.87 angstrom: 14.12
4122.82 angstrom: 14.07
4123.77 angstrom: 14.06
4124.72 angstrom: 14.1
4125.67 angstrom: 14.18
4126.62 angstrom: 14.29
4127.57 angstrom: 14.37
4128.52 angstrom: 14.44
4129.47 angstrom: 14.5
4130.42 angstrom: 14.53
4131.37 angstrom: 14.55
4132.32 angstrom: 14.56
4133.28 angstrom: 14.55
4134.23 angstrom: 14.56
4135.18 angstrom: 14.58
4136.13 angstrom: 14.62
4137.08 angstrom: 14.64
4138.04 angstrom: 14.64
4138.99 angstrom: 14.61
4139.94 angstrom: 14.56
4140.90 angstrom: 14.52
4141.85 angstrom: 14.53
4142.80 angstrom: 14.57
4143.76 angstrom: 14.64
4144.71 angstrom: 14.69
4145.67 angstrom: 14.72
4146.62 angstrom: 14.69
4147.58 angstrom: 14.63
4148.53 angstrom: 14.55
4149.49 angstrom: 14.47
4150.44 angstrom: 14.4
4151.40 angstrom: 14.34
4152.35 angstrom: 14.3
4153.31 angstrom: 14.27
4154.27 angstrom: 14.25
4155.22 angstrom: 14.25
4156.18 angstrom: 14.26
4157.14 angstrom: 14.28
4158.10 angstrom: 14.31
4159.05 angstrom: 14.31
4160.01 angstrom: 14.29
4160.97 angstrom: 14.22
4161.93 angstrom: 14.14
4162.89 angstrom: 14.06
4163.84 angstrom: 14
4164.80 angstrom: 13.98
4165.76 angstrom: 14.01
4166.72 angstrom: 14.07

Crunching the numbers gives 5.5 angstrom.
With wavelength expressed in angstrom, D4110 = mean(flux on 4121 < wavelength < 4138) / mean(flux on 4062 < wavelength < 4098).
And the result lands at 1.0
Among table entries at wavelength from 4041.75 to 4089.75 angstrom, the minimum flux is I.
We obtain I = 13.5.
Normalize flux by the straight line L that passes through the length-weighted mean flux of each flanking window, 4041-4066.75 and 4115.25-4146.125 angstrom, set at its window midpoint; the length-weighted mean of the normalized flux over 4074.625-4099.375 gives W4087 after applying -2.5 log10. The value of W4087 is 0.11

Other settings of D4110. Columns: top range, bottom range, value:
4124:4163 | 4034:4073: 0.97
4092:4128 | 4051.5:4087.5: 0.86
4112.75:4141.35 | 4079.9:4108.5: 1.17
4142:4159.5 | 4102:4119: 1.14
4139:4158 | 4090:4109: 1.29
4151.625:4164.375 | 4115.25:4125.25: 1.01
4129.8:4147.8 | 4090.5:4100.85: 1.26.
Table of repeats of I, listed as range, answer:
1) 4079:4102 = 9.205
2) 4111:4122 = 13.68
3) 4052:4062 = 15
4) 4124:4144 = 14.1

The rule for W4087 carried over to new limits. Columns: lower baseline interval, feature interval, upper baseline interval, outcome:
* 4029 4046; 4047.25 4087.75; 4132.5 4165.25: -0.01 mag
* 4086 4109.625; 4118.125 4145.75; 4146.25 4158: -0.08 mag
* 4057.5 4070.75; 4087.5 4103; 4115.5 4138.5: 0.25 mag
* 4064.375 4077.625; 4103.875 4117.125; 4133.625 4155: 0.14 mag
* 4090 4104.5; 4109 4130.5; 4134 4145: -0.09 mag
